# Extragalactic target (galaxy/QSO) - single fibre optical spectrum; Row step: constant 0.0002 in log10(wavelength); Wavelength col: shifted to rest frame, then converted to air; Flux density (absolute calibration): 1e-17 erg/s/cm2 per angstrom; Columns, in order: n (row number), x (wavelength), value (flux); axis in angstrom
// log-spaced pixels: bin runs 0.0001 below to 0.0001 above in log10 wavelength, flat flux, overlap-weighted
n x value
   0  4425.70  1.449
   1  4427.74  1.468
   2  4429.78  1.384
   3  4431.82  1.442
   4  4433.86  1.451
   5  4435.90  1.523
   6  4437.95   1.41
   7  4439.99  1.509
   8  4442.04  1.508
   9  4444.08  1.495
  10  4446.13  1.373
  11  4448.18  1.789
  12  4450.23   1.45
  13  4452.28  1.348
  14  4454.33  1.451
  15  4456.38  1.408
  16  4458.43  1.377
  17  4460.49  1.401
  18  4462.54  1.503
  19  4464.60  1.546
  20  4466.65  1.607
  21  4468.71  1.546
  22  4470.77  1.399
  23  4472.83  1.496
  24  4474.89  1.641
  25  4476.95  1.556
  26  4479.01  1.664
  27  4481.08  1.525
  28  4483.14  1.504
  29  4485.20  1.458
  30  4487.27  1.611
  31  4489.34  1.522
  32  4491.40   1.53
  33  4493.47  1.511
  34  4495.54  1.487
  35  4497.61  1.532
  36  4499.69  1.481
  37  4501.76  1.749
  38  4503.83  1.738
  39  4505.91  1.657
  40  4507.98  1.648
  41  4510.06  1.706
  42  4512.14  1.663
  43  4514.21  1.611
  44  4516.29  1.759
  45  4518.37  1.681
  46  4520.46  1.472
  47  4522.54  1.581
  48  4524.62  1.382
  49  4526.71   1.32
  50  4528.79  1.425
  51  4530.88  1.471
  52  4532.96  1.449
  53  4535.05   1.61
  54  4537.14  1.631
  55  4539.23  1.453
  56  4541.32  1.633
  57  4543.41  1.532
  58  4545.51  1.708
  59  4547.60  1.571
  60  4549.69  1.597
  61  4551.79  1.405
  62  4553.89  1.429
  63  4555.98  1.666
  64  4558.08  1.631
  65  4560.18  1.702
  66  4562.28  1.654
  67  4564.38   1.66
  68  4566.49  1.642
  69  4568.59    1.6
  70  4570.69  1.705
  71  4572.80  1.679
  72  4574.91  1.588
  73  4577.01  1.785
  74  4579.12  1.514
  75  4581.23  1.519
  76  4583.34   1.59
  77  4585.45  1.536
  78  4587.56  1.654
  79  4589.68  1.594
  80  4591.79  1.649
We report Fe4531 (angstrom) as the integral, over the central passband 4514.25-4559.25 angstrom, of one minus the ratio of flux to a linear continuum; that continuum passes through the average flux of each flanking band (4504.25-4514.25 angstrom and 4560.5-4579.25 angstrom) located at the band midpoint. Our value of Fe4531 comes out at 3.2 angstrom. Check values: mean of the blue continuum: 1.67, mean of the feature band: 1.55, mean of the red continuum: 1.66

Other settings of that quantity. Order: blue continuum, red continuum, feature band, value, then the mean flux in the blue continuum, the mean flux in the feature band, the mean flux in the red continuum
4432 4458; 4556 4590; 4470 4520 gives -1.76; 1.47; 1.59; 1.63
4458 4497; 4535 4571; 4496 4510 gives -0.76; 1.52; 1.63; 1.6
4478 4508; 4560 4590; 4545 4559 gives 0.39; 1.57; 1.57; 1.63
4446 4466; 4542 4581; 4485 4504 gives -0.44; 1.47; 1.56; 1.61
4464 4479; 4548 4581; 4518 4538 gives 1.18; 1.55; 1.49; 1.61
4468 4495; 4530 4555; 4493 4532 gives -0.87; 1.53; 1.57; 1.54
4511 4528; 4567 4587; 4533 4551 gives -0.01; 1.56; 1.58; 1.62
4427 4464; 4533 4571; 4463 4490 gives -0.78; 1.46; 1.54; 1.6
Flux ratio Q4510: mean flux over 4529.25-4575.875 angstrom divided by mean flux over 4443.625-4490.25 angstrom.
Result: 1.1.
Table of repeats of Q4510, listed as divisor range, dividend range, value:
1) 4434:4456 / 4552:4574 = 1.10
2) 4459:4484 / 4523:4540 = 0.96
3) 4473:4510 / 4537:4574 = 1.02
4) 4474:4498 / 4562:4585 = 1.05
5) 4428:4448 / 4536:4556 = 1.06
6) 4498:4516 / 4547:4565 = 0.96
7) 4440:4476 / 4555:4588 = 1.09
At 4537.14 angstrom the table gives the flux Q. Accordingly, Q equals 1.631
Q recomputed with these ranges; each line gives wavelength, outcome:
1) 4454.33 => 1.451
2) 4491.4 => 1.53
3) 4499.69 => 1.481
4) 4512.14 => 1.663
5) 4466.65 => 1.607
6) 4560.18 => 1.702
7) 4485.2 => 1.458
